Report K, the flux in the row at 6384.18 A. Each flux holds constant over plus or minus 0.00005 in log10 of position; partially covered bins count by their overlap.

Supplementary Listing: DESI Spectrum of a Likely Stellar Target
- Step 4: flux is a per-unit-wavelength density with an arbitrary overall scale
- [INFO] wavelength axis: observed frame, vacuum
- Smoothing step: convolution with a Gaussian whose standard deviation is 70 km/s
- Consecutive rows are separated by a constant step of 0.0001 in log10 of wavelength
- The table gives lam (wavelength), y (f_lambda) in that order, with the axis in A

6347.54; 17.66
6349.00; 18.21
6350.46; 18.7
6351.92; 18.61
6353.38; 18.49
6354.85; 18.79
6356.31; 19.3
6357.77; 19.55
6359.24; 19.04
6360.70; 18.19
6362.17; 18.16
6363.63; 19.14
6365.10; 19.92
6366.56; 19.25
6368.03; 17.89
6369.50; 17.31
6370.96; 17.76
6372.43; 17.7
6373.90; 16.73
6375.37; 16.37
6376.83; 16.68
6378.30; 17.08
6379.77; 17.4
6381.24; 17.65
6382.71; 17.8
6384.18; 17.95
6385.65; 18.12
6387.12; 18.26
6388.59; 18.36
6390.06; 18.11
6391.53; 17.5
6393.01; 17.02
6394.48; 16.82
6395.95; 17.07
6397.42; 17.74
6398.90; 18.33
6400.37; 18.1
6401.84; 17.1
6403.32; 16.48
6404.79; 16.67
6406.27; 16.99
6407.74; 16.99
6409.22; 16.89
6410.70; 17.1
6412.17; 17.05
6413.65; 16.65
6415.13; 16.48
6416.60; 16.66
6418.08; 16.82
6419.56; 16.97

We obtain 17.95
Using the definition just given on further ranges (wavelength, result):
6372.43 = 17.7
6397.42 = 17.74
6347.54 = 17.66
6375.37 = 16.37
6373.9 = 16.73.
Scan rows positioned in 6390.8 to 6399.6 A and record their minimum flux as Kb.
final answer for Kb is 16.82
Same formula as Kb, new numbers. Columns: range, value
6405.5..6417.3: 16.48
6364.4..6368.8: 17.89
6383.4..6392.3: 17.5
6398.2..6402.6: 17.1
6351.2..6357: 18.49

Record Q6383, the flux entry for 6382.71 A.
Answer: 17.8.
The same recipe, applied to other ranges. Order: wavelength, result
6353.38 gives 18.49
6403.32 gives 16.48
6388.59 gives 18.36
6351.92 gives 18.61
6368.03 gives 17.89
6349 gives 18.21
